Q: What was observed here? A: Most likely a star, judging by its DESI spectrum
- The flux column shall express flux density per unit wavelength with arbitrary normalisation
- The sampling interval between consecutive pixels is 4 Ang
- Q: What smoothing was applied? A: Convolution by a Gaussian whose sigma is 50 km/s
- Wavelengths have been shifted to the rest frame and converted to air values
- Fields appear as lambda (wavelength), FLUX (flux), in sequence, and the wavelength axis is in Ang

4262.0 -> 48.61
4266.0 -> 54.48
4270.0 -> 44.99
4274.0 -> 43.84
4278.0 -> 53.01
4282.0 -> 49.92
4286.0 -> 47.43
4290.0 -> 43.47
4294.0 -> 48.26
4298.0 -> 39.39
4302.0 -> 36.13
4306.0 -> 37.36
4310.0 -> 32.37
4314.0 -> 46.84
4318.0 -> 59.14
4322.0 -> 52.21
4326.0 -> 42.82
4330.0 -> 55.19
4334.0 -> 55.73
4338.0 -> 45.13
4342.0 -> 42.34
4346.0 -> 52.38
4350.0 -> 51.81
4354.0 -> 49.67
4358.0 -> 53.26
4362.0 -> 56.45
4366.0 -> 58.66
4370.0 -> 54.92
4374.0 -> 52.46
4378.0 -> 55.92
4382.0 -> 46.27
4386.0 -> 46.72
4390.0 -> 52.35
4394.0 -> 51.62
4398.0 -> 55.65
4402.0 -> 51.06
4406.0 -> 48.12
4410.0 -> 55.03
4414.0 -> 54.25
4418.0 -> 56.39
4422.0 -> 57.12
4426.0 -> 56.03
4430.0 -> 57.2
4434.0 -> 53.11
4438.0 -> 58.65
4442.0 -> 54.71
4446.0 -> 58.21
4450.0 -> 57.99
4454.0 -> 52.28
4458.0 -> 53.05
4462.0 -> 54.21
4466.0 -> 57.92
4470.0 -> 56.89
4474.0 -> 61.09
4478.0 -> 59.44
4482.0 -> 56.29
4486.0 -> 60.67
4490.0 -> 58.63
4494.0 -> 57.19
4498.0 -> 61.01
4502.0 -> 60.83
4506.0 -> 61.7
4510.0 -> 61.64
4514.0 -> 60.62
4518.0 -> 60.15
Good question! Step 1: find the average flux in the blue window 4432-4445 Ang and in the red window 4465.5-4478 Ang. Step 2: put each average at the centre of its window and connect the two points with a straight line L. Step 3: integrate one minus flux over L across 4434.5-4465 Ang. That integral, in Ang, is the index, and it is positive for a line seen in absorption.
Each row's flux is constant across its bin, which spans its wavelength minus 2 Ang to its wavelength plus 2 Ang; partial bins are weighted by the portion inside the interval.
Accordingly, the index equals 0.6 Ang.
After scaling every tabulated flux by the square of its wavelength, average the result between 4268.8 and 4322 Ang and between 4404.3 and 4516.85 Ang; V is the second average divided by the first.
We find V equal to 1.4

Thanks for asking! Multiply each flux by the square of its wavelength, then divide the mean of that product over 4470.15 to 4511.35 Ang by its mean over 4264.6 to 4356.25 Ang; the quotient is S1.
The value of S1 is 1.4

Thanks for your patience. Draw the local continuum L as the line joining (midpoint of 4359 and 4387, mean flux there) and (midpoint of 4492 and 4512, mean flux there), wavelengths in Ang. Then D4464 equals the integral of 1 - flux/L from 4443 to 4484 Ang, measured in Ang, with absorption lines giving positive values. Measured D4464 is 1.2 Ang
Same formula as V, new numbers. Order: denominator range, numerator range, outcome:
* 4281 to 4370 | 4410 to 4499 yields 1.25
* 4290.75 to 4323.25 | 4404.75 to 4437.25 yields 1.32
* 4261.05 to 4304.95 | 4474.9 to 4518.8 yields 1.43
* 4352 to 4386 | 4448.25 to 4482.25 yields 1.11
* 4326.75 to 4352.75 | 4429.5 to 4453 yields 1.18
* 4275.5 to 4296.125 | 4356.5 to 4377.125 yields 1.19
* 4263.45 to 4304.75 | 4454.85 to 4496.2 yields 1.36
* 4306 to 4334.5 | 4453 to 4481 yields 1.26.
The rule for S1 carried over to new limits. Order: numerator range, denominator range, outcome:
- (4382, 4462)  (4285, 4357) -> 1.21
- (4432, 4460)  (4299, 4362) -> 1.23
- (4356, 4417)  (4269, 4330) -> 1.21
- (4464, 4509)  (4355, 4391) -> 1.18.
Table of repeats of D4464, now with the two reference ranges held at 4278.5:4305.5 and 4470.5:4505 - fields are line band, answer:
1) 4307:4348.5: -1.04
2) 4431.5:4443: -0.04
